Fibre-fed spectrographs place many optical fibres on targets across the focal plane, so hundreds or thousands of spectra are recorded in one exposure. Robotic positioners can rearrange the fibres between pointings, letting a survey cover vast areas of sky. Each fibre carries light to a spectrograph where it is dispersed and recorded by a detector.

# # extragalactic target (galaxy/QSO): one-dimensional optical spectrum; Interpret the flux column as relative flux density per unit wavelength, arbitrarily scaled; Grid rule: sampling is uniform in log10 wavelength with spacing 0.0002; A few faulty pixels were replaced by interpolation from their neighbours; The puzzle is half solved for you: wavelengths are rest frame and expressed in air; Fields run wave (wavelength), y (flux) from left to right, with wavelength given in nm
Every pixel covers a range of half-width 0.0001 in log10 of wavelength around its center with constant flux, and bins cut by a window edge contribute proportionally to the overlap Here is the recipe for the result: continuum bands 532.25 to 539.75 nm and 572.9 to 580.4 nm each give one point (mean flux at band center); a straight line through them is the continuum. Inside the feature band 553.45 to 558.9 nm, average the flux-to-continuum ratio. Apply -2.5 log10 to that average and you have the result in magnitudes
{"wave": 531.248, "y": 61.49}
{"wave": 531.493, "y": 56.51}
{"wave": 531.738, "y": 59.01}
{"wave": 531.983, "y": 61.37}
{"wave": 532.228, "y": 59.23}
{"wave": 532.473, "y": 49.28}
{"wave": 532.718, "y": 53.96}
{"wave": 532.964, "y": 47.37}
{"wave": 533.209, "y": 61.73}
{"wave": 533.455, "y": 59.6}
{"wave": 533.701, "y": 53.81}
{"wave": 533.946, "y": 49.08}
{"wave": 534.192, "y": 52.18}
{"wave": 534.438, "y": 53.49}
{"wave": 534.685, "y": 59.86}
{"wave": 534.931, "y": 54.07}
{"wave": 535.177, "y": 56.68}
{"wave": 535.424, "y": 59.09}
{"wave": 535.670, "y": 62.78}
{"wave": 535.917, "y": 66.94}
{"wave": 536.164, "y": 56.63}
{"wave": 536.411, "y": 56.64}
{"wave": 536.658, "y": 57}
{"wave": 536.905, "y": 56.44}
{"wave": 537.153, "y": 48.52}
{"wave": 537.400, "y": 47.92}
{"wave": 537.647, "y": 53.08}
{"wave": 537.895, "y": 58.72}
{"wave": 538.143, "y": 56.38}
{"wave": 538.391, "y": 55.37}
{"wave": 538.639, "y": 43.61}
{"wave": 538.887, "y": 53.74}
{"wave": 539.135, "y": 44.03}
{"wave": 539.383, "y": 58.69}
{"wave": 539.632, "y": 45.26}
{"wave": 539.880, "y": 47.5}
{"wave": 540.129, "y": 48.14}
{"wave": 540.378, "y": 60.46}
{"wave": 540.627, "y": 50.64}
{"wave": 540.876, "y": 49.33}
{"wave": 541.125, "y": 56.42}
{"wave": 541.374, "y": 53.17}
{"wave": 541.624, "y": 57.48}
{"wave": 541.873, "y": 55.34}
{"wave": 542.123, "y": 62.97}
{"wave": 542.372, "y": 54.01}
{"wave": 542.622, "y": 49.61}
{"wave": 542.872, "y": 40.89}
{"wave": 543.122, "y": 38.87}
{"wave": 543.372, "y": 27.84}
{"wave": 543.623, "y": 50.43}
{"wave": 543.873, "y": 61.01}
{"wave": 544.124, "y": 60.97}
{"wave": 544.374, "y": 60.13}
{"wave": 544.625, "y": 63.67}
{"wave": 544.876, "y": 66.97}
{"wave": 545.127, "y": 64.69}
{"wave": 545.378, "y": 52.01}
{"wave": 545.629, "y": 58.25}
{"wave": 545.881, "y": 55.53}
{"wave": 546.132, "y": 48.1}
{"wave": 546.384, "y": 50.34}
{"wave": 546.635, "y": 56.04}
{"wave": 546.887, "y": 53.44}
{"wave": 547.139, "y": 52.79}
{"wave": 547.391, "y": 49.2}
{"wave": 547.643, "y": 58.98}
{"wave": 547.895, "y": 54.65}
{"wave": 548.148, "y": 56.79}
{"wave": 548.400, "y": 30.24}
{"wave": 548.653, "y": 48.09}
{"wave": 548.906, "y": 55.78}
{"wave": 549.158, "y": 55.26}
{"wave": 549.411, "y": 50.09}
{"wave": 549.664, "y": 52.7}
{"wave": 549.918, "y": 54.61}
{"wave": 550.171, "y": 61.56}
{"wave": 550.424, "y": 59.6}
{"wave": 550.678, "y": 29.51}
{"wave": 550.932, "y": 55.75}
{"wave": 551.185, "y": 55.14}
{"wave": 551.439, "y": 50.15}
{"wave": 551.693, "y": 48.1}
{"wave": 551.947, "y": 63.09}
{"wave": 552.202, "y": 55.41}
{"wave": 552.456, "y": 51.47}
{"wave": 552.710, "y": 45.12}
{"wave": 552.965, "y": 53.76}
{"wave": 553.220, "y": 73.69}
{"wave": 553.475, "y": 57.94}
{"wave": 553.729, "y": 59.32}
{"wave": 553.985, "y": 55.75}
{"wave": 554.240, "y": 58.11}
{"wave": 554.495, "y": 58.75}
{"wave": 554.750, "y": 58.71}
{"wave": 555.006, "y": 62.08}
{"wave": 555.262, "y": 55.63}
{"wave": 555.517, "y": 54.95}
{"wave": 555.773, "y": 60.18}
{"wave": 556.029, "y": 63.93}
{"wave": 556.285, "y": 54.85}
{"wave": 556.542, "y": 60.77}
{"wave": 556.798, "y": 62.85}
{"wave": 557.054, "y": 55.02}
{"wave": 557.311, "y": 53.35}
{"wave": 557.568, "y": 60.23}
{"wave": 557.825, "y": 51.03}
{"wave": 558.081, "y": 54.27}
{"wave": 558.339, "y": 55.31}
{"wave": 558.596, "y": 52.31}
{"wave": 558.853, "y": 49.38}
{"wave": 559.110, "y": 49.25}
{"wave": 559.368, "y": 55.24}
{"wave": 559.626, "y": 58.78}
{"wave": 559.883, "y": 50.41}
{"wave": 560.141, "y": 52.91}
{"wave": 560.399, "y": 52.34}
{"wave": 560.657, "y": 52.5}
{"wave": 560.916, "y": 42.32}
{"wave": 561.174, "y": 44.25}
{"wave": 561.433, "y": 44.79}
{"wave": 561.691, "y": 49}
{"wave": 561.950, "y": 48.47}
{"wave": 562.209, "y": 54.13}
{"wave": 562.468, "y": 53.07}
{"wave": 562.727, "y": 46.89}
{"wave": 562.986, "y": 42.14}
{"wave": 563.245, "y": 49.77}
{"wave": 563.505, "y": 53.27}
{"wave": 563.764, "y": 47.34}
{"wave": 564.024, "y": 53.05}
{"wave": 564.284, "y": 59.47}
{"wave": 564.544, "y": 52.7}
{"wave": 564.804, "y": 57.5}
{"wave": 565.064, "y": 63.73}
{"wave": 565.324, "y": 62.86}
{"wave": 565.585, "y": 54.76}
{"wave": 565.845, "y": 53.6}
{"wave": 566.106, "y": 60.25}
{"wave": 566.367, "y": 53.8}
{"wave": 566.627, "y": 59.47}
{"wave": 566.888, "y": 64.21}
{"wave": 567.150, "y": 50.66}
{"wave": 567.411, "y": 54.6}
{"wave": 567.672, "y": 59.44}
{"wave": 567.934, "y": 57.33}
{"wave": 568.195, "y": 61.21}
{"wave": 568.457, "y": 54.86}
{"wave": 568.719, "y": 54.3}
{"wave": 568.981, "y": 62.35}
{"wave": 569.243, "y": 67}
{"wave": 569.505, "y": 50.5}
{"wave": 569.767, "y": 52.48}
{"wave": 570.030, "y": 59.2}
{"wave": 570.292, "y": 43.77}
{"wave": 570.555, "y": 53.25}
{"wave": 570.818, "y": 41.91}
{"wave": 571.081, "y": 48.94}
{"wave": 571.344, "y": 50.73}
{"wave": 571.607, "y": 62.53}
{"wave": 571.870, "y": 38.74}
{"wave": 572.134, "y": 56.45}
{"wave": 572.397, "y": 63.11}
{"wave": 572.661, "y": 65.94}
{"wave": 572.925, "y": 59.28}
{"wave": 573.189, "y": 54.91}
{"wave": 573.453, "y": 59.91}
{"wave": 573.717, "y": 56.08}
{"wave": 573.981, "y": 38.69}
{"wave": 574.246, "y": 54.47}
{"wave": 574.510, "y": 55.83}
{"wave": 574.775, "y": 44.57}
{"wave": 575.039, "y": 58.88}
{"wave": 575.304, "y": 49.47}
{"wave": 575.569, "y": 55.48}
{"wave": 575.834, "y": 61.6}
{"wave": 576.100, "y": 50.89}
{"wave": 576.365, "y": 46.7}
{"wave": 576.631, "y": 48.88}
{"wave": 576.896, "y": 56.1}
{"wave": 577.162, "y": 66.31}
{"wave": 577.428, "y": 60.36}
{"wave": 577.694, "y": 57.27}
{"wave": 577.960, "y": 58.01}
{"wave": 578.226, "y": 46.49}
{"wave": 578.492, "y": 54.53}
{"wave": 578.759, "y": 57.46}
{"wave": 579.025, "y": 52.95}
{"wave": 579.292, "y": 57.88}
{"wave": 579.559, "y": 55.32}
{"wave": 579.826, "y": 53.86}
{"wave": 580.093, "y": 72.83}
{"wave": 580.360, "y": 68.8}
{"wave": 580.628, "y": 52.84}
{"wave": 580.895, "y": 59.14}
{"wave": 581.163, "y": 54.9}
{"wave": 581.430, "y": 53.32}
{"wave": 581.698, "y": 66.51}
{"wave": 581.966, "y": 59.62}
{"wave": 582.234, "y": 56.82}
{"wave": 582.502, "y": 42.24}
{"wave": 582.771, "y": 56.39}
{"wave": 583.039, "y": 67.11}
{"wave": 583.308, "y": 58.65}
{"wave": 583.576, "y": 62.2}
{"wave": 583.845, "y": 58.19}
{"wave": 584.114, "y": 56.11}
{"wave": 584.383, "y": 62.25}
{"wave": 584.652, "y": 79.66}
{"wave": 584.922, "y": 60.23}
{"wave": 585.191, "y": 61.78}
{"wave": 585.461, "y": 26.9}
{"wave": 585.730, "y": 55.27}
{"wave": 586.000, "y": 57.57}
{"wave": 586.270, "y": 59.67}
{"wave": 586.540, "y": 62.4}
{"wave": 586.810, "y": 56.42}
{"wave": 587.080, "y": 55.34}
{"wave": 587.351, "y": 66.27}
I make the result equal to -0.04 mag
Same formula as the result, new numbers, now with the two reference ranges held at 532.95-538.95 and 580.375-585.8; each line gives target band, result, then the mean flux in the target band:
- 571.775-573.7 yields 0.00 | 57.2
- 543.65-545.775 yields -0.09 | 60.4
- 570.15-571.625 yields 0.16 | 49.3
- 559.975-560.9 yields 0.11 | 51.2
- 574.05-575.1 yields 0.10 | 52.2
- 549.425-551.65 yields 0.08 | 52.1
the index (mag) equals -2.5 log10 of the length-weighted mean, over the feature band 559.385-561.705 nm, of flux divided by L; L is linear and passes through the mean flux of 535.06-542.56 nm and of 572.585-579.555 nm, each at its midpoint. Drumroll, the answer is 0.097 mag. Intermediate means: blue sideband 54.4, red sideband 54.9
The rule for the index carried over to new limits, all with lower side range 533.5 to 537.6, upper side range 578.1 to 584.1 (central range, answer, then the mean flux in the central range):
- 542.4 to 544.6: 0.13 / 49.6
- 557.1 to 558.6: 0.04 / 54.6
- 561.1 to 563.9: 0.17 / 48.6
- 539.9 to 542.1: 0.04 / 54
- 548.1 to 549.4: 0.15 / 48.9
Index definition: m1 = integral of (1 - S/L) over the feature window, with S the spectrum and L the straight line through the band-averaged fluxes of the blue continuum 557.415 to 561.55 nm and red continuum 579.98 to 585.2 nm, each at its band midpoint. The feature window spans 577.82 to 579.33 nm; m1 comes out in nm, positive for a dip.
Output 0.12 nm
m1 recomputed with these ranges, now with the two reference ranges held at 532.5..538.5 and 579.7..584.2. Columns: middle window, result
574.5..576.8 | 0.24 nm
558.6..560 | 0.11 nm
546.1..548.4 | 0.17 nm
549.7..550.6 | 0.00 nm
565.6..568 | 0.04 nm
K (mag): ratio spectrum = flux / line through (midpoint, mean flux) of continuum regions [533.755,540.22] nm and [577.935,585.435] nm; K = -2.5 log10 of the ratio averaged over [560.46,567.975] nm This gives 0.067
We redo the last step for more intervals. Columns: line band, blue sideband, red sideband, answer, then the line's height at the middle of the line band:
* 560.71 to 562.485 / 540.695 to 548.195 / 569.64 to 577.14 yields 0.123 mag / 53.6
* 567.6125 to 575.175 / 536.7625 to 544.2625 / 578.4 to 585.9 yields 0.033 mag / 56.3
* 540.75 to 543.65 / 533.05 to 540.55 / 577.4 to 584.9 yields 0.111 mag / 55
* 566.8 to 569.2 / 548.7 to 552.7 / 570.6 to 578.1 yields -0.076 mag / 54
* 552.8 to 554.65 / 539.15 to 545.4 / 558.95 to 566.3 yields -0.127 mag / 52.8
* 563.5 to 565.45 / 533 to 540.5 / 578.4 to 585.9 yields 0.004 mag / 56.6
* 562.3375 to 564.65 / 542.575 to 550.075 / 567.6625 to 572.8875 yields 0.075 mag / 54.5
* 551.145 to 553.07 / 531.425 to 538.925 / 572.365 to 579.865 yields 0.054 mag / 55.3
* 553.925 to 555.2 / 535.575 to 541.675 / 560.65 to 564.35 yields -0.161 mag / 50.6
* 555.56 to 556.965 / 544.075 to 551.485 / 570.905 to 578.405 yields -0.112 mag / 54.1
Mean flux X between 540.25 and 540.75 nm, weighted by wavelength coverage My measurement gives 55.5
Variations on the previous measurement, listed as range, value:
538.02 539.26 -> 50.6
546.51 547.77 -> 54.1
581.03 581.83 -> 58.3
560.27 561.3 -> 47.9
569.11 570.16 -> 57.3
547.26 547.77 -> 54.1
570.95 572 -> 50.3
